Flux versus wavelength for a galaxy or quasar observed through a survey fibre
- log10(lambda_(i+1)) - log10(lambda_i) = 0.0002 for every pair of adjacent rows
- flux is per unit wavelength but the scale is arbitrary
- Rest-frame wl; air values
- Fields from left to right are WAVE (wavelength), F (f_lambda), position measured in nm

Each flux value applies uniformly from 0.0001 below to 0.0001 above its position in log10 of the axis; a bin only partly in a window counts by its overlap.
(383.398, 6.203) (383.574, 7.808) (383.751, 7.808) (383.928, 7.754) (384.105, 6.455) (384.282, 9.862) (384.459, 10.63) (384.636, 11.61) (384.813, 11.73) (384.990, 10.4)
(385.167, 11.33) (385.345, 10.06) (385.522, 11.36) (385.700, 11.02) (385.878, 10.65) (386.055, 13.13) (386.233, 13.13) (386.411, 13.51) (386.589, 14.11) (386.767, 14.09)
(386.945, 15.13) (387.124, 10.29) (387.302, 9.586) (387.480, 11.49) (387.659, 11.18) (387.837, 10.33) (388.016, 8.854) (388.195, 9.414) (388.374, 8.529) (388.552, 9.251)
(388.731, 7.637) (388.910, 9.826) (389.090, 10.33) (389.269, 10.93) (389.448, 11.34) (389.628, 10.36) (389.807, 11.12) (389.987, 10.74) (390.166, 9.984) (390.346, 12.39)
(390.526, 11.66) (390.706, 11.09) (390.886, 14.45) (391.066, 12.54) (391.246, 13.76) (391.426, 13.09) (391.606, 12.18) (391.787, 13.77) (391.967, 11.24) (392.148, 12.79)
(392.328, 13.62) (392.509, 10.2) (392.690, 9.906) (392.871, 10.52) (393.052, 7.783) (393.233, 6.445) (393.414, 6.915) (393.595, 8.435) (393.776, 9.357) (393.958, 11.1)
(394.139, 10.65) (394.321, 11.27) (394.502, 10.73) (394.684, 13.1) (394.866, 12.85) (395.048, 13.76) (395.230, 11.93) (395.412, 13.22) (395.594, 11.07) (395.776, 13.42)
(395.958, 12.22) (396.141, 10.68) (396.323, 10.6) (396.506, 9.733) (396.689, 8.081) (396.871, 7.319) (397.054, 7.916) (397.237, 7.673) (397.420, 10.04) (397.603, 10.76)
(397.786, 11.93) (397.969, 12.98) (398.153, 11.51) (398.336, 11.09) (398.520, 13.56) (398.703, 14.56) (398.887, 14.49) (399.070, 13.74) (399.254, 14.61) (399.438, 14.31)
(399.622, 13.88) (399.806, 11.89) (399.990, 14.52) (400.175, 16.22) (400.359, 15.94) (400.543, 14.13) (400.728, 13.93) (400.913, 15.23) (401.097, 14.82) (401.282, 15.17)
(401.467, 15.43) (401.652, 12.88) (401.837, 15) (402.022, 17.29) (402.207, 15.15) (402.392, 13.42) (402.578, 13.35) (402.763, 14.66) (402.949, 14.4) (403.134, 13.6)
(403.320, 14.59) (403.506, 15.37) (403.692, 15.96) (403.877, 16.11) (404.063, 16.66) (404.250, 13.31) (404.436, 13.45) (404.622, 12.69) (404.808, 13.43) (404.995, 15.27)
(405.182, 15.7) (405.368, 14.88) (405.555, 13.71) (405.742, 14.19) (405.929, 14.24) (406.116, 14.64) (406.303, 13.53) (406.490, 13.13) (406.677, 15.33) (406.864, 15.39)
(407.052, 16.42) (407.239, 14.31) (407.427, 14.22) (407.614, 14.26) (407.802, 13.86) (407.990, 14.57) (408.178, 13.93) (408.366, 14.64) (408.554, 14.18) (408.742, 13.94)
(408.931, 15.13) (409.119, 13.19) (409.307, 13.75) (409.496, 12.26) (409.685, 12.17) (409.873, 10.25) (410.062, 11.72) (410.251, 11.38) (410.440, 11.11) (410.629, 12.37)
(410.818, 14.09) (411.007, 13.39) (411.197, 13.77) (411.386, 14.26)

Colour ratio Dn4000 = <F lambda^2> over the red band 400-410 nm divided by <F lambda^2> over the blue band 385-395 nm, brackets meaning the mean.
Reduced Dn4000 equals 1.40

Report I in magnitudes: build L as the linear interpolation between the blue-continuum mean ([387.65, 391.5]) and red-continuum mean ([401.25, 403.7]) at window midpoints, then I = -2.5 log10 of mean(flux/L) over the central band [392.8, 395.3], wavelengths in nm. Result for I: 0.18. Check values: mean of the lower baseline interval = 10.8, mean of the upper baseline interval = 14.7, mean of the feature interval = 10.3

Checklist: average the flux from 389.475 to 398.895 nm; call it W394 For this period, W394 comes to 11.2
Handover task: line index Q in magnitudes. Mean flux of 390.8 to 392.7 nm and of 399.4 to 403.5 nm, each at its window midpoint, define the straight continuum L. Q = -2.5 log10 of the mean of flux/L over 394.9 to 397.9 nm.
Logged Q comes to 0.25 mag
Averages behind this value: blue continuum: 12.6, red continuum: 14.6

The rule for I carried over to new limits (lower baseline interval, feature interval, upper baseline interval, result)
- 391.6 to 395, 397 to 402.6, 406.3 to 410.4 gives -0.129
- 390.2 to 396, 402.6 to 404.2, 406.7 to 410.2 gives -0.156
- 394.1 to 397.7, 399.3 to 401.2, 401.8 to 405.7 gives -0.121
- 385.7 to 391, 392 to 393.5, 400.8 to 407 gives 0.229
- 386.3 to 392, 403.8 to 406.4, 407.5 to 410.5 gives -0.126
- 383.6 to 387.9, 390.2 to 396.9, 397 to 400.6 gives 0.084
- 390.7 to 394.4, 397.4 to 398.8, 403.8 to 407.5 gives 0.029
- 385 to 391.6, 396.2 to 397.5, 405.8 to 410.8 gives 0.364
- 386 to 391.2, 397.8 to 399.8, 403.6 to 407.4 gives -0.005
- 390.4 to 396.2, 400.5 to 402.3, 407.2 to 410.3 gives -0.195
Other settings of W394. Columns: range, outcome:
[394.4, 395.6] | 12.5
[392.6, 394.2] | 8.98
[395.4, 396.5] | 11.6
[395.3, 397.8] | 10.3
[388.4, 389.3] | 9.44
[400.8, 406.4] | 14.6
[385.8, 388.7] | 11.3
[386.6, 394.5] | 10.9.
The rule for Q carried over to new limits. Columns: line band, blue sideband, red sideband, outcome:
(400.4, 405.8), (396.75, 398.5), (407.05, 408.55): -0.18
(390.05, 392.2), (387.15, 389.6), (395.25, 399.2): -0.19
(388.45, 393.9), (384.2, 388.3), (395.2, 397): 0.03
